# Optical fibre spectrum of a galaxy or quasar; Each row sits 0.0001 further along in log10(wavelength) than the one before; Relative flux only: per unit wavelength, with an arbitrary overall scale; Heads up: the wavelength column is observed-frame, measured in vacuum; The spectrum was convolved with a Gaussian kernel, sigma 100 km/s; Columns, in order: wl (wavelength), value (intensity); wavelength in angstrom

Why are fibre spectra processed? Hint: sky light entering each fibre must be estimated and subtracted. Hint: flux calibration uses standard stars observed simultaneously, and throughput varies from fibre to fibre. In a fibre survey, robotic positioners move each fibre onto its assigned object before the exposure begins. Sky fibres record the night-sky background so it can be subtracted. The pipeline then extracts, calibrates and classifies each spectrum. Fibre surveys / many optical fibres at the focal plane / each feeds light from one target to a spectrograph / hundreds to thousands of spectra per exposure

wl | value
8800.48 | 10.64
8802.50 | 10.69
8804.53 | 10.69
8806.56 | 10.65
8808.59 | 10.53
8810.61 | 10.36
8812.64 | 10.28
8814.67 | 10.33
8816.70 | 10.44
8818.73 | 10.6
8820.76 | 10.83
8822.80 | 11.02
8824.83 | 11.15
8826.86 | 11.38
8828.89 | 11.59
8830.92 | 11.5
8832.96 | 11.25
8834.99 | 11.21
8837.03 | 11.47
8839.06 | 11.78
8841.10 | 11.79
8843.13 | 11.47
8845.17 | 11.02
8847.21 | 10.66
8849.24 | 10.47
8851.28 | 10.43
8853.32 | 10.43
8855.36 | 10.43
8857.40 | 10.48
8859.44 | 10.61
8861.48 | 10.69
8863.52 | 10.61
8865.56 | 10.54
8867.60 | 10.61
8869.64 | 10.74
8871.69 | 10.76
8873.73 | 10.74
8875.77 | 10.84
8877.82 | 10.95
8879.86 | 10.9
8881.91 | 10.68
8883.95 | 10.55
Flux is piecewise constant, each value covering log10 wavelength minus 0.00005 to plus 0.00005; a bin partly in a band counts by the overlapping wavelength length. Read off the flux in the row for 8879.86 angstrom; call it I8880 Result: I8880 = 10.9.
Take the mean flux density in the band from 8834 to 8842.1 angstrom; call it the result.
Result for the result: 11.6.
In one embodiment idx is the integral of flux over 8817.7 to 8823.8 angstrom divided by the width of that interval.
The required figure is 10.8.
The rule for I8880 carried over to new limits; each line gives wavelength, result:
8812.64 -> 10.28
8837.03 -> 11.47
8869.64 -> 10.74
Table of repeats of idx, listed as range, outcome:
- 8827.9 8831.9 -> 11.6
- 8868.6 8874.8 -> 10.7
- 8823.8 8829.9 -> 11.4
